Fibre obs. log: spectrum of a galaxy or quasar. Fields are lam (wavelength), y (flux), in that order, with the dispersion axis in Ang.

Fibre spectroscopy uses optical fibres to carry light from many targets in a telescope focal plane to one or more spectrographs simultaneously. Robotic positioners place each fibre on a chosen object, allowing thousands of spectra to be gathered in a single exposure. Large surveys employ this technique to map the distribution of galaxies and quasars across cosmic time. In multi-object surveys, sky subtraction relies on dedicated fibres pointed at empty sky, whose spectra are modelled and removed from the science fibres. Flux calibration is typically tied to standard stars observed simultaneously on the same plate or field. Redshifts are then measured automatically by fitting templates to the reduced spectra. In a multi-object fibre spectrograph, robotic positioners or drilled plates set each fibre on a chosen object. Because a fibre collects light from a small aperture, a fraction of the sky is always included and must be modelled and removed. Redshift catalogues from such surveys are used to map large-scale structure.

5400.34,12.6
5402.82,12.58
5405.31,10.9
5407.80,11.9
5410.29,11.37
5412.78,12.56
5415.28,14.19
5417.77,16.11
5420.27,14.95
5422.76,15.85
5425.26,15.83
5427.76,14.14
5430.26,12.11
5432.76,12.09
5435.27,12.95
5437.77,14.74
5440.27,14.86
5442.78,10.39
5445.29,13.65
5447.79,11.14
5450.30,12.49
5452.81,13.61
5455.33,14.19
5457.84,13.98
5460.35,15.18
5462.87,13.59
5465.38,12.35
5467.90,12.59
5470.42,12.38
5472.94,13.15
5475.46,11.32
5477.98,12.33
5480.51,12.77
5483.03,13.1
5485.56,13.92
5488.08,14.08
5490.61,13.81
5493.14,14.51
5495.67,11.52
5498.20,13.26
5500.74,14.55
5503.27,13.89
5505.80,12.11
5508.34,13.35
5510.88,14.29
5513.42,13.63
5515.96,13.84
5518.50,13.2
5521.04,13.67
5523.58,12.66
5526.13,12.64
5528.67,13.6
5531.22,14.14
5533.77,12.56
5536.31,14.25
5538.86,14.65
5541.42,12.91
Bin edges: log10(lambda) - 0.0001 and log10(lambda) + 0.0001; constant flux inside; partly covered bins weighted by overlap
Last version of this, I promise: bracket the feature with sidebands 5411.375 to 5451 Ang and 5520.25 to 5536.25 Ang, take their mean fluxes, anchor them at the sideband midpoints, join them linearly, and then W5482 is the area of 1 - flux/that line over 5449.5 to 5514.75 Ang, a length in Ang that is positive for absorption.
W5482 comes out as 0.7 Ang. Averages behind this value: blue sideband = 13.6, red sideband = 13.3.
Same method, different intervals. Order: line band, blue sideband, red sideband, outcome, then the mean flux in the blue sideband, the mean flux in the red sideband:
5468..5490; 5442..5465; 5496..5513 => 0.70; 13.2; 13.5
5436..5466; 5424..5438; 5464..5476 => -0.89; 13.6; 12.4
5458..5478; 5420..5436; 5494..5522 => 1.07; 14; 13.4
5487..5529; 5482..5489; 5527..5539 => 0.85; 13.7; 13.7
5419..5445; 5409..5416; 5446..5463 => -1.62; 12.6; 13.5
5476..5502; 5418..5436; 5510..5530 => 0.63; 14.1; 13.4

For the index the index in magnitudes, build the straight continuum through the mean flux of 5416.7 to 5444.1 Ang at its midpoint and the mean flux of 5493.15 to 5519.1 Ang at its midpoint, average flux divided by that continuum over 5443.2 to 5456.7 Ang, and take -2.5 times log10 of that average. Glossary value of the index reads 0.08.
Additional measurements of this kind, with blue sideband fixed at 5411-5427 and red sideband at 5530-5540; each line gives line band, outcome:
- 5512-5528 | 0.06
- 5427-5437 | 0.14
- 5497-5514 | 0.04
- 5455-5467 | 0.05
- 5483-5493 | 0.03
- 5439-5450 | 0.17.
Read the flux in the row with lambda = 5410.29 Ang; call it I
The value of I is 11.37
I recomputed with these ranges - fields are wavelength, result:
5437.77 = 14.74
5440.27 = 14.86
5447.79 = 11.14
